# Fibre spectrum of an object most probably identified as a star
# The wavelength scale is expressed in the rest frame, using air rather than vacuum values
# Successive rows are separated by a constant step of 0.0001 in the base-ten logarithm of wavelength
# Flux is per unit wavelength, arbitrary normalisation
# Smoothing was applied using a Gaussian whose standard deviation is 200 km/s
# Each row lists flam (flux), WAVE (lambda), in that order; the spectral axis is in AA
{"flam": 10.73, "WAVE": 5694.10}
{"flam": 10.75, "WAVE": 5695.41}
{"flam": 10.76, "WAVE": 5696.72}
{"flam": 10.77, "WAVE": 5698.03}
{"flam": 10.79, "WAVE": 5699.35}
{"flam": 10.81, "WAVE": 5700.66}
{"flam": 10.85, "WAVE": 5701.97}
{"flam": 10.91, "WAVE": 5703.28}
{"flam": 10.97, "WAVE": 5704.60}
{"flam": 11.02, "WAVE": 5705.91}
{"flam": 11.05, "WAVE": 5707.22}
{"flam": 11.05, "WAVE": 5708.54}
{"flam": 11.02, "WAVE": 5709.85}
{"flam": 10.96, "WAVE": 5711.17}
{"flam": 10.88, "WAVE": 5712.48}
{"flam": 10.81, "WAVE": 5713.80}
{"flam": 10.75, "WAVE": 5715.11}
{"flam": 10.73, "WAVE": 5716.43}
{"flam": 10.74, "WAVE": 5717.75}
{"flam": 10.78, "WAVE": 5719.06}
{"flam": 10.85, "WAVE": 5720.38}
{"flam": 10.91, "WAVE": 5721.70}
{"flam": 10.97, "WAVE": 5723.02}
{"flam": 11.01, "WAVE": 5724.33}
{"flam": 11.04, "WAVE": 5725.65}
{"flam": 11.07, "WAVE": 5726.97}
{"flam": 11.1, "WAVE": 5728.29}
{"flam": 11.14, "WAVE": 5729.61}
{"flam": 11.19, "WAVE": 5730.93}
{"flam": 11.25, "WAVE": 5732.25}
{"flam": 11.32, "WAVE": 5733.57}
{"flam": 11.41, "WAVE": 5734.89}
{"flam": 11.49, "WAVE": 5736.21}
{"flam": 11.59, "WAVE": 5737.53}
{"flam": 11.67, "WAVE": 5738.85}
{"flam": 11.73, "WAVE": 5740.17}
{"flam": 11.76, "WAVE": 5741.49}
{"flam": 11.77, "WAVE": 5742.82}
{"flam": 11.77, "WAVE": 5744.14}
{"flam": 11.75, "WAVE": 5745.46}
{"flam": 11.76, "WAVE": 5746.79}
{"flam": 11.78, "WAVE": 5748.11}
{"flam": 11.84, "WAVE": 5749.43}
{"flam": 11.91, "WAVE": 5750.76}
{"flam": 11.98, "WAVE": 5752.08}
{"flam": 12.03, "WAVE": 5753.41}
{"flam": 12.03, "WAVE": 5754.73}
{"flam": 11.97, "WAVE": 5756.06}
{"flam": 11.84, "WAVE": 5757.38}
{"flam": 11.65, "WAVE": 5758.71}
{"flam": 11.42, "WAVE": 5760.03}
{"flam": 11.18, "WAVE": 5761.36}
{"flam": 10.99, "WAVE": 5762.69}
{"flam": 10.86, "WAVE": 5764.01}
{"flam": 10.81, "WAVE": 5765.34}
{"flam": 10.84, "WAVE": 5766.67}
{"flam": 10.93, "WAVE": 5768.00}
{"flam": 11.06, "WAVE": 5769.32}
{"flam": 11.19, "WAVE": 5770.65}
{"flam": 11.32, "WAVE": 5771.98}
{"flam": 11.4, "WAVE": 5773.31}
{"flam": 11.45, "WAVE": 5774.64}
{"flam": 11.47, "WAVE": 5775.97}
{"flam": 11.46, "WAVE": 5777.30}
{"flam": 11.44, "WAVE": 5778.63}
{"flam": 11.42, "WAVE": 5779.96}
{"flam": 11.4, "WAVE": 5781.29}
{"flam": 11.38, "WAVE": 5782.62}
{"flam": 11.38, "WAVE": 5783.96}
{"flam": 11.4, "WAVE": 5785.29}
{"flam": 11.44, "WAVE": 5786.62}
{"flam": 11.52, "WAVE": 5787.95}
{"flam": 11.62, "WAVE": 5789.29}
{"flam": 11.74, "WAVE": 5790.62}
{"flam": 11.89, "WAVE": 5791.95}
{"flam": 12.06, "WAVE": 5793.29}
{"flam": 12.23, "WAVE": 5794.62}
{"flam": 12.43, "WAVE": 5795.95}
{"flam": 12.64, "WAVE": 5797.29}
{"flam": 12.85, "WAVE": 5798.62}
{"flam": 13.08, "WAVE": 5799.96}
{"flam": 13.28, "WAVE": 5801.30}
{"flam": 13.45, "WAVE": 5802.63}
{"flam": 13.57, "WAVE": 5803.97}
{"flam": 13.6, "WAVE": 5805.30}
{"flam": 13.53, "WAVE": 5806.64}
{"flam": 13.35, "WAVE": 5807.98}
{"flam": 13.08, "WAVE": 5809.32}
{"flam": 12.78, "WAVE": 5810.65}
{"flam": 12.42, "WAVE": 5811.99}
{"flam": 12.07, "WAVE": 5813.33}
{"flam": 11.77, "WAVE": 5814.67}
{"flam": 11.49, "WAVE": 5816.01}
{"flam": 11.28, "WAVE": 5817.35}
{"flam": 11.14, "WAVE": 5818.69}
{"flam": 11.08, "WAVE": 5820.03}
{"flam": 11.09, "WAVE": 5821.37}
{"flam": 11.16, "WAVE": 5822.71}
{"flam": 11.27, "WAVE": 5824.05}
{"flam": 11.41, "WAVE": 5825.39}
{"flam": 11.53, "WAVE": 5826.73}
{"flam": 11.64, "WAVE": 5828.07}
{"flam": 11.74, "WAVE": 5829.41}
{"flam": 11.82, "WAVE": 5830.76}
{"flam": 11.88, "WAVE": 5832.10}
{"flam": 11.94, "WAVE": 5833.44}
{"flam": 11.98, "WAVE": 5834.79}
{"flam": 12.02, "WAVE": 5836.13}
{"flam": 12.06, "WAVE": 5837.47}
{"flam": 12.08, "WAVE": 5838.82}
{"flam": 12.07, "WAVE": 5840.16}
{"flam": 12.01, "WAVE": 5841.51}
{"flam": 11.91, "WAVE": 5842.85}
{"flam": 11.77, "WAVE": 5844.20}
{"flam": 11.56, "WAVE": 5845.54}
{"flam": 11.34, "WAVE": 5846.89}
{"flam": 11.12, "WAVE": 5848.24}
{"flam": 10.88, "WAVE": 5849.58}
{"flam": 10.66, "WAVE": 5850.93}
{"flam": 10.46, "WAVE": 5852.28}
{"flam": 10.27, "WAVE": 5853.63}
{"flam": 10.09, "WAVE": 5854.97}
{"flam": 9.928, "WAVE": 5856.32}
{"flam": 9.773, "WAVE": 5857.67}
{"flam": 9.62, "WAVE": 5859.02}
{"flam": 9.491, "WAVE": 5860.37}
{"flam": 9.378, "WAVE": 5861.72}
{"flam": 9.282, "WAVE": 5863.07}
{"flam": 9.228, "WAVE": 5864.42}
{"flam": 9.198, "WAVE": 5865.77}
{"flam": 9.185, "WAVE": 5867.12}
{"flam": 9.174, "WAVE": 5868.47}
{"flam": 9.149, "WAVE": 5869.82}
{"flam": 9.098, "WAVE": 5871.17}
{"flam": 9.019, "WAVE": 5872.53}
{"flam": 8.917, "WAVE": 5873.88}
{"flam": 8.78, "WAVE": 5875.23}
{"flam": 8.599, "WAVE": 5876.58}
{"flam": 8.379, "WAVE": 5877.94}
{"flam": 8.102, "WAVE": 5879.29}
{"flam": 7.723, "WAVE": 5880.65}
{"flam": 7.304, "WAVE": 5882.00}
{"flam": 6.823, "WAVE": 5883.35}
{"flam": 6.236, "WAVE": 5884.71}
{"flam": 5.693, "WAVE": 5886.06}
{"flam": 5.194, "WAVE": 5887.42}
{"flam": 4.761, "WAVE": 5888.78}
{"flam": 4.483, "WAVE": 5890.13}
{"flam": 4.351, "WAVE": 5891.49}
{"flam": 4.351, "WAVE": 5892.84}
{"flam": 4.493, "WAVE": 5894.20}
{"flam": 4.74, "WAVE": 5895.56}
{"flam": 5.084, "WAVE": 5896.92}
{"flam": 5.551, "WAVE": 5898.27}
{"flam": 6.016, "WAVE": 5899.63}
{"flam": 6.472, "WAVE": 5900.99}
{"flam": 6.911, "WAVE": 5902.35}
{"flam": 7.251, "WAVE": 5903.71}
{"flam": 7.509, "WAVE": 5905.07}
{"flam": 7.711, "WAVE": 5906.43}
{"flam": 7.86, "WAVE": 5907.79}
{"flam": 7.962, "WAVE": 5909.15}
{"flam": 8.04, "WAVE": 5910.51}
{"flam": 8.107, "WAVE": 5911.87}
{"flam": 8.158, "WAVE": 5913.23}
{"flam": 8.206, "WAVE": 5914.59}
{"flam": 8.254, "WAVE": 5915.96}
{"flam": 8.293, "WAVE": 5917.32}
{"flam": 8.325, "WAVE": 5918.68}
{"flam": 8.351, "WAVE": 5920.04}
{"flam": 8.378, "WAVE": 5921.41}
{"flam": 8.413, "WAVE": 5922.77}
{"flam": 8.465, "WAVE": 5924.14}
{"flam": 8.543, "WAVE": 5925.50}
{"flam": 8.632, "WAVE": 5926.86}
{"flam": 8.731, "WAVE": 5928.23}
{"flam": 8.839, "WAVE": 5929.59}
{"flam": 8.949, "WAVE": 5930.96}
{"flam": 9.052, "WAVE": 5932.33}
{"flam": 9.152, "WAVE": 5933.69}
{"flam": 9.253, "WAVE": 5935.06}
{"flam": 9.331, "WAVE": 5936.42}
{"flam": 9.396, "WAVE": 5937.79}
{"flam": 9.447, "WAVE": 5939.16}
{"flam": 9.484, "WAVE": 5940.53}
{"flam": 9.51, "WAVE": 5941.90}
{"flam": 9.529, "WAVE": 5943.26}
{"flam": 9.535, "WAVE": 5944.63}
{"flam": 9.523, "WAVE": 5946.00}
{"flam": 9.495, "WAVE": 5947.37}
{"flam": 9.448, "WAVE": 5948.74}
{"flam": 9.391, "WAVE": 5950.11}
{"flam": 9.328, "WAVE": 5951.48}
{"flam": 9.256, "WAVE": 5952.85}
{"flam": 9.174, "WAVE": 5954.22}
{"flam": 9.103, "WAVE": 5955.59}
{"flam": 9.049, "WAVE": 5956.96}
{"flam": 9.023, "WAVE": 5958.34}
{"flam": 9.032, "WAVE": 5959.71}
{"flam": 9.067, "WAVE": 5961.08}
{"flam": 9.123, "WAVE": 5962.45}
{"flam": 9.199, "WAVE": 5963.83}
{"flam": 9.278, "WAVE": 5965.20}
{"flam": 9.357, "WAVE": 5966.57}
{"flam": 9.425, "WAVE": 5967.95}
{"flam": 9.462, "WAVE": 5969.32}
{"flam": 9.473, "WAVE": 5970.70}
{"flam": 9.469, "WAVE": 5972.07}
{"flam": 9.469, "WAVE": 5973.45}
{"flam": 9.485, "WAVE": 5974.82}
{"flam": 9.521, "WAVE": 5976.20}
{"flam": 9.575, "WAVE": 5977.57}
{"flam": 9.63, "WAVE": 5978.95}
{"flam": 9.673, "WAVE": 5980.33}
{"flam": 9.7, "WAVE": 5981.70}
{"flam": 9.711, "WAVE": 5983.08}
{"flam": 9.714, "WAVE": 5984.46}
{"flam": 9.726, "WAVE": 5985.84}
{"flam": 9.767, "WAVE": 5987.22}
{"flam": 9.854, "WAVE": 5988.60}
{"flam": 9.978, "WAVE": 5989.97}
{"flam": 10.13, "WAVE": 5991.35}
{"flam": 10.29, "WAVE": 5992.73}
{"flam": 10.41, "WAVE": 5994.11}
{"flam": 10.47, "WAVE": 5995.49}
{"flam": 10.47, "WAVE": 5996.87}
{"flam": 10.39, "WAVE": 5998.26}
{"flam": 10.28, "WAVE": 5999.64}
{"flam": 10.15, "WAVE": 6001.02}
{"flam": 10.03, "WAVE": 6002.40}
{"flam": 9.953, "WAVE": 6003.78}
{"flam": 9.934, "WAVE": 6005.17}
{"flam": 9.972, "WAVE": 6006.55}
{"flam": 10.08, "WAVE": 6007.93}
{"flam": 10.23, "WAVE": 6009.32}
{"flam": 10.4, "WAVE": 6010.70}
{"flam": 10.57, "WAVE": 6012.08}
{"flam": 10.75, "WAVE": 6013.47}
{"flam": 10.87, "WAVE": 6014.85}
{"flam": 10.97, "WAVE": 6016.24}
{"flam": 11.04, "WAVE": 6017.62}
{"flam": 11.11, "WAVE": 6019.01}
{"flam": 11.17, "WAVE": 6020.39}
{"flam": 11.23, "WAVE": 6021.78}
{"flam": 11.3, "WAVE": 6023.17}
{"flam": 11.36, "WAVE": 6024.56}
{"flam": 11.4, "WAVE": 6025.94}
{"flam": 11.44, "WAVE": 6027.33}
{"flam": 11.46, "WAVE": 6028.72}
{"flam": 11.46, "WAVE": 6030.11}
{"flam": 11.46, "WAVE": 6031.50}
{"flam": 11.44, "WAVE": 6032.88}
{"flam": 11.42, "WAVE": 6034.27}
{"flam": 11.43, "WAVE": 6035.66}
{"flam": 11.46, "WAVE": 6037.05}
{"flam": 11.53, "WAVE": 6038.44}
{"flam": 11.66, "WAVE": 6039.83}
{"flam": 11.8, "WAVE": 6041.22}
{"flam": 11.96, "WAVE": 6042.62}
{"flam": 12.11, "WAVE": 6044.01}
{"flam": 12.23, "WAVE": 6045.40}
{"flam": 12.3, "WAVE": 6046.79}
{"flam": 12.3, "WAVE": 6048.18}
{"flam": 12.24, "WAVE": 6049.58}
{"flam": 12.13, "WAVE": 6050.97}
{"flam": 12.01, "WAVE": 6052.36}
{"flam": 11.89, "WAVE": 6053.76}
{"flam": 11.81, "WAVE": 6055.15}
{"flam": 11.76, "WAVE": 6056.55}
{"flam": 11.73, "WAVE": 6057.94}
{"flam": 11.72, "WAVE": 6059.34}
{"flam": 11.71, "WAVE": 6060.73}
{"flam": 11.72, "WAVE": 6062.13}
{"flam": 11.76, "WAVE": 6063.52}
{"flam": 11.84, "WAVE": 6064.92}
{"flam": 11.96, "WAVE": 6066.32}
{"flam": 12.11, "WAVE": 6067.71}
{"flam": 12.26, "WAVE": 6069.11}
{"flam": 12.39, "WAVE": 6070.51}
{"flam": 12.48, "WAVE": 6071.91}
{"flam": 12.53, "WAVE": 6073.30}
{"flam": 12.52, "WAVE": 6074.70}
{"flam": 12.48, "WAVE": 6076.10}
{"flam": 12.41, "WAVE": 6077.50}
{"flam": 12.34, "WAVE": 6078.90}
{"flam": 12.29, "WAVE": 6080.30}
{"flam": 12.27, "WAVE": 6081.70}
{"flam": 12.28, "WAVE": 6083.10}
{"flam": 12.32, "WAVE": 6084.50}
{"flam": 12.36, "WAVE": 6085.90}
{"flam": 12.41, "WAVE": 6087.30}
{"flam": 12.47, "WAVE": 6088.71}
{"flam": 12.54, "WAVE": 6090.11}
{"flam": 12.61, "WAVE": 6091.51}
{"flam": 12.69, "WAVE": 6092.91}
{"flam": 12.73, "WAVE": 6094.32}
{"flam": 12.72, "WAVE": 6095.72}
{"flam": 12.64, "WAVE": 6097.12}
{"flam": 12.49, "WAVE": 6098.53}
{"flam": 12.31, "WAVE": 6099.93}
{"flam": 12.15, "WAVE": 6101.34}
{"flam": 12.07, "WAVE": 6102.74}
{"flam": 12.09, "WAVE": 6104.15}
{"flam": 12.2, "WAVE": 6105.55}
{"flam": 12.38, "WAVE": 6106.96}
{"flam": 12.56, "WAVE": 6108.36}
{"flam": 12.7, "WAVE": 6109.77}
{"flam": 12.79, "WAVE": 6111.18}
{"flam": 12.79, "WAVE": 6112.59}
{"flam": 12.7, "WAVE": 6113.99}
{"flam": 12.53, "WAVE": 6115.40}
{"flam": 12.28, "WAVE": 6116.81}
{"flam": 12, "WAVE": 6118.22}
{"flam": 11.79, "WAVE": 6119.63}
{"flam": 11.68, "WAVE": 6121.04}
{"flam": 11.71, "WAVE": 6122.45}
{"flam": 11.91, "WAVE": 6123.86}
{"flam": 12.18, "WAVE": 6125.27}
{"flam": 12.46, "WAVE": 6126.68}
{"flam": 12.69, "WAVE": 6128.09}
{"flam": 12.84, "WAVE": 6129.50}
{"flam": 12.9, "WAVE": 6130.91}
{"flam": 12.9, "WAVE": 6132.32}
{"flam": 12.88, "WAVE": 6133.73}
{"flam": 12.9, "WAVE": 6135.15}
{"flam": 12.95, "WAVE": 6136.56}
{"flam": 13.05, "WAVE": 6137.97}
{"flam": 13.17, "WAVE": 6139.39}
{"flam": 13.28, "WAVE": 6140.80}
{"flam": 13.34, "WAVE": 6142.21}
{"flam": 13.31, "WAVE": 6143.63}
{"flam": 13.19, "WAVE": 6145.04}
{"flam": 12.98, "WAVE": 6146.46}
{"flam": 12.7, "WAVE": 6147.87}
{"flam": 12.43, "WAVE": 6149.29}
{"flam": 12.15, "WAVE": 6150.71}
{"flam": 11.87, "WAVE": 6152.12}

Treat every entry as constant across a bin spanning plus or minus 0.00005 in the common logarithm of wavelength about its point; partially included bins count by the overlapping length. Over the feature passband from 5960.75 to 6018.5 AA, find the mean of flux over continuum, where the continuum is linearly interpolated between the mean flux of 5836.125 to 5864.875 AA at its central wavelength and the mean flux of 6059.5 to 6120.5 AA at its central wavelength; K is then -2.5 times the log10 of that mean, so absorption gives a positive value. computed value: 0.17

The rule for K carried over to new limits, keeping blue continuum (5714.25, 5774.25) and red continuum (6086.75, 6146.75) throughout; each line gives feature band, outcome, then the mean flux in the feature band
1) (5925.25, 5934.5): 0.326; 8.86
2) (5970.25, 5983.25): 0.256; 9.57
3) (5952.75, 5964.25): 0.305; 9.1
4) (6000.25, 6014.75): 0.192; 10.2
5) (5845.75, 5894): 0.359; 8.44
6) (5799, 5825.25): -0.069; 12.3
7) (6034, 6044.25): 0.060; 11.7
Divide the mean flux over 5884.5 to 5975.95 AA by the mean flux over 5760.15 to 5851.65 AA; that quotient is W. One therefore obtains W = 0.69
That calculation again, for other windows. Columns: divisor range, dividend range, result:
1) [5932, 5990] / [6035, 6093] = 1.29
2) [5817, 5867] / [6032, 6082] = 1.09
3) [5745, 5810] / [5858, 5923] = 0.63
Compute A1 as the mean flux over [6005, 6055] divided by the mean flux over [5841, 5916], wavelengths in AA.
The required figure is 1.4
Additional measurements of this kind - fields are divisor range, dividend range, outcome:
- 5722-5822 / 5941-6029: 0.85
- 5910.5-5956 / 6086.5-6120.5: 1.39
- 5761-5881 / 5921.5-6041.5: 0.89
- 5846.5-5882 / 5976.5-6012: 1.06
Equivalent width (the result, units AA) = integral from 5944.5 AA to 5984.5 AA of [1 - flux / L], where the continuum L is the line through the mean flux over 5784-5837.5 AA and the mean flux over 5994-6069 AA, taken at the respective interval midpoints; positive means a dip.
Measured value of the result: 7.5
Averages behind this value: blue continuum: 12.1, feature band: 9.38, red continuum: 11.3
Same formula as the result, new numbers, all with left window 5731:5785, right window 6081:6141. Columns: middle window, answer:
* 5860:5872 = 2.61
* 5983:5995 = 2.14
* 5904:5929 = 7.82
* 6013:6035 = 1.79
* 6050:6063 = 0.52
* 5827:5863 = 1.92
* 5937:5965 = 6.35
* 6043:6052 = 0.08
